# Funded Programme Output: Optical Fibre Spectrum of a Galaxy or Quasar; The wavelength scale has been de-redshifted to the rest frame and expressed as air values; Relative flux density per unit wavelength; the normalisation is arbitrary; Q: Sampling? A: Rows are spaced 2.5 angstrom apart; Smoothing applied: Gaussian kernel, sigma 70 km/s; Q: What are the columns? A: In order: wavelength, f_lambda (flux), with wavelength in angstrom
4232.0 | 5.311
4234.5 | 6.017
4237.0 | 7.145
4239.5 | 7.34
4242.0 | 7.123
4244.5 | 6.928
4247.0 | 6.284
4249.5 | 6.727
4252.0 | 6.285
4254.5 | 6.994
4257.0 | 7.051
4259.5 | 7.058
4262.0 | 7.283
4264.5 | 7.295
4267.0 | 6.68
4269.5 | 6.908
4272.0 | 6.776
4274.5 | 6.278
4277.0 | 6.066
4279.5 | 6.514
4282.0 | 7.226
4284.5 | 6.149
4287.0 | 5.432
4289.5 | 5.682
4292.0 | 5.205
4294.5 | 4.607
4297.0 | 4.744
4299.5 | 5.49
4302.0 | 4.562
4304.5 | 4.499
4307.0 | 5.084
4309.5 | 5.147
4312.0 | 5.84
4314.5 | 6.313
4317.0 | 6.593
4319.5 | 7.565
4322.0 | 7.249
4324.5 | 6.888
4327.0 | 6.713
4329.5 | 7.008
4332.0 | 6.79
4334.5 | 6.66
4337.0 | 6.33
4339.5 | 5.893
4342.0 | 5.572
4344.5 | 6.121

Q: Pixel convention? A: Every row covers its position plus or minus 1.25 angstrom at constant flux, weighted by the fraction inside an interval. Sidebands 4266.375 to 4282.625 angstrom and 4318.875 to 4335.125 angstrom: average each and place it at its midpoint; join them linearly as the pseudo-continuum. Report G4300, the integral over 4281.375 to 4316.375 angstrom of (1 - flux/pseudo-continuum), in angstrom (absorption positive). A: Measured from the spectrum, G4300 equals 7.0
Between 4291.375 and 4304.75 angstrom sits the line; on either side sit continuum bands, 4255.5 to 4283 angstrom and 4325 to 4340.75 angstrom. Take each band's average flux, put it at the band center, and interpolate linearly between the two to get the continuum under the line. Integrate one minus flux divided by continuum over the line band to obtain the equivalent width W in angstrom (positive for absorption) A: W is 3.70 angstrom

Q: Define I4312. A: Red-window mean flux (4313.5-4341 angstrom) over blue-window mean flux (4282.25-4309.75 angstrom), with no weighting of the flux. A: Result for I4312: 1.3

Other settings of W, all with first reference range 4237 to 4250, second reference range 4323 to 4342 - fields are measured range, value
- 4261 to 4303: 4.4 angstrom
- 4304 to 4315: 2.1 angstrom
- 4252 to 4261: -0.1 angstrom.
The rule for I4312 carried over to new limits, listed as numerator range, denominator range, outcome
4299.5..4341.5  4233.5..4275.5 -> 0.90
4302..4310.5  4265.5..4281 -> 0.74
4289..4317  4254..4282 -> 0.77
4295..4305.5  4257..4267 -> 0.68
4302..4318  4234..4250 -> 0.80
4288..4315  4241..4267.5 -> 0.75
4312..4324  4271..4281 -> 1.06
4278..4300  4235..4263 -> 0.82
